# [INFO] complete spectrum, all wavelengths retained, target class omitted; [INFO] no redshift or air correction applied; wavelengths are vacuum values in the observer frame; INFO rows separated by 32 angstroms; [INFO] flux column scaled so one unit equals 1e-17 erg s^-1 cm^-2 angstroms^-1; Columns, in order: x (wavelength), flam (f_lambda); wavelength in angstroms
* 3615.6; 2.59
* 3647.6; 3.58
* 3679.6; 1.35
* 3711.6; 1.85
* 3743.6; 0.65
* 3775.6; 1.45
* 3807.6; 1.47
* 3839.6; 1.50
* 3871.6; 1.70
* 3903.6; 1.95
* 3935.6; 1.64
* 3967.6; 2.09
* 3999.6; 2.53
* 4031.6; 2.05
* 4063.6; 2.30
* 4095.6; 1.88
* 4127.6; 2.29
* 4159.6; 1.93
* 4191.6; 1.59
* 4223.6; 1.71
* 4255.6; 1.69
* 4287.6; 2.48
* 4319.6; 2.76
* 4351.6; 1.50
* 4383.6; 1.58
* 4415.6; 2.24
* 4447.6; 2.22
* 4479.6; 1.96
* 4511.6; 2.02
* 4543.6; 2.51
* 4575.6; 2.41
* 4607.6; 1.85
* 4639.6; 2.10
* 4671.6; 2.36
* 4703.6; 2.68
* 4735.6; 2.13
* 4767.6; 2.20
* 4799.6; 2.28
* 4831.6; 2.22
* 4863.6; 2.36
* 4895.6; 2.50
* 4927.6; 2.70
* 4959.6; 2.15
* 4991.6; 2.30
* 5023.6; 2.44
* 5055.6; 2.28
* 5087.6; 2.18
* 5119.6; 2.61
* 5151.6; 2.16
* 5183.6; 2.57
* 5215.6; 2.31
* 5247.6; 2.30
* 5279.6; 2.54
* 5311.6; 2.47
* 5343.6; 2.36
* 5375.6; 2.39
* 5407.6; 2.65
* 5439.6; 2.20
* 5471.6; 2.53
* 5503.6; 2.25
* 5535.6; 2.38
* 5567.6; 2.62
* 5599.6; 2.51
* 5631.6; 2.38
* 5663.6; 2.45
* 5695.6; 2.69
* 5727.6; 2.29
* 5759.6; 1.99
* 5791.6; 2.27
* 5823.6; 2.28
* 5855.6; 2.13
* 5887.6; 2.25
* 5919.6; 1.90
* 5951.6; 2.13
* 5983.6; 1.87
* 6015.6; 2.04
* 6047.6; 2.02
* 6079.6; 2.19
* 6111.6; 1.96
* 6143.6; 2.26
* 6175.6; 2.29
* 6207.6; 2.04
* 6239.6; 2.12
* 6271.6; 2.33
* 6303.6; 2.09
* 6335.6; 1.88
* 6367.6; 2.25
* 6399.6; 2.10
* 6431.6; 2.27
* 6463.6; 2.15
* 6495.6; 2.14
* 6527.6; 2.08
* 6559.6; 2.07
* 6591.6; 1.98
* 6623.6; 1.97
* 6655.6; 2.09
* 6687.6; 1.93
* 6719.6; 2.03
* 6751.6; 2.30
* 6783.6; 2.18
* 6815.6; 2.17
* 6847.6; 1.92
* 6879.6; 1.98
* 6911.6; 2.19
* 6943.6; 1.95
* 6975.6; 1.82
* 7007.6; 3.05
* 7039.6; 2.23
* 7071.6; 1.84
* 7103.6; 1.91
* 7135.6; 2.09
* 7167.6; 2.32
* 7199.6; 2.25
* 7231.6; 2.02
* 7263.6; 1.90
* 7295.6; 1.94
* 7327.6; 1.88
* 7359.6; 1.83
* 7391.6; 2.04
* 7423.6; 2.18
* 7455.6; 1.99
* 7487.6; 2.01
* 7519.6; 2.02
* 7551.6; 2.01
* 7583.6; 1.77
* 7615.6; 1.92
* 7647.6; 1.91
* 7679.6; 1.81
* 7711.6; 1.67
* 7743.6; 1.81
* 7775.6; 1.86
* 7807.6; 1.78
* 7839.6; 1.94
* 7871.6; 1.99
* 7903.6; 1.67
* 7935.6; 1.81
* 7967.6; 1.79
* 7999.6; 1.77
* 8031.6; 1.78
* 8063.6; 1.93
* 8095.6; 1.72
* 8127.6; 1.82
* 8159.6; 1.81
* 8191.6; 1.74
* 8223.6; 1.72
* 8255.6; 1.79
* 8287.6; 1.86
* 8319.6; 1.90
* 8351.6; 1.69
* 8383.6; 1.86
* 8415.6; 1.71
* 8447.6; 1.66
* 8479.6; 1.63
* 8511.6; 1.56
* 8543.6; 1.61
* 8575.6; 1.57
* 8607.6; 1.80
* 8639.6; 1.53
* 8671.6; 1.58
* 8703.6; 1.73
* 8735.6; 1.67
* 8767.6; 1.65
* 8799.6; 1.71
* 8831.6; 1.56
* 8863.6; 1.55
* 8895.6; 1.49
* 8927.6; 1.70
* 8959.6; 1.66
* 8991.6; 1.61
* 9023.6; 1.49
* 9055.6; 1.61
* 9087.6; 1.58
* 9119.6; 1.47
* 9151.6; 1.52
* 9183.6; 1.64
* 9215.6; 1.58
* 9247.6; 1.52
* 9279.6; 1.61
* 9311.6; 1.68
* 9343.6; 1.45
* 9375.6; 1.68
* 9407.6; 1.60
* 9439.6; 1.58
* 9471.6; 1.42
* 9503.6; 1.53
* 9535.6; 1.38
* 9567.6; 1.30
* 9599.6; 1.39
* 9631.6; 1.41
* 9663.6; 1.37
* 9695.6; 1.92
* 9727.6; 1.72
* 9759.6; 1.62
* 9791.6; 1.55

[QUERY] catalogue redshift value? 0.069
